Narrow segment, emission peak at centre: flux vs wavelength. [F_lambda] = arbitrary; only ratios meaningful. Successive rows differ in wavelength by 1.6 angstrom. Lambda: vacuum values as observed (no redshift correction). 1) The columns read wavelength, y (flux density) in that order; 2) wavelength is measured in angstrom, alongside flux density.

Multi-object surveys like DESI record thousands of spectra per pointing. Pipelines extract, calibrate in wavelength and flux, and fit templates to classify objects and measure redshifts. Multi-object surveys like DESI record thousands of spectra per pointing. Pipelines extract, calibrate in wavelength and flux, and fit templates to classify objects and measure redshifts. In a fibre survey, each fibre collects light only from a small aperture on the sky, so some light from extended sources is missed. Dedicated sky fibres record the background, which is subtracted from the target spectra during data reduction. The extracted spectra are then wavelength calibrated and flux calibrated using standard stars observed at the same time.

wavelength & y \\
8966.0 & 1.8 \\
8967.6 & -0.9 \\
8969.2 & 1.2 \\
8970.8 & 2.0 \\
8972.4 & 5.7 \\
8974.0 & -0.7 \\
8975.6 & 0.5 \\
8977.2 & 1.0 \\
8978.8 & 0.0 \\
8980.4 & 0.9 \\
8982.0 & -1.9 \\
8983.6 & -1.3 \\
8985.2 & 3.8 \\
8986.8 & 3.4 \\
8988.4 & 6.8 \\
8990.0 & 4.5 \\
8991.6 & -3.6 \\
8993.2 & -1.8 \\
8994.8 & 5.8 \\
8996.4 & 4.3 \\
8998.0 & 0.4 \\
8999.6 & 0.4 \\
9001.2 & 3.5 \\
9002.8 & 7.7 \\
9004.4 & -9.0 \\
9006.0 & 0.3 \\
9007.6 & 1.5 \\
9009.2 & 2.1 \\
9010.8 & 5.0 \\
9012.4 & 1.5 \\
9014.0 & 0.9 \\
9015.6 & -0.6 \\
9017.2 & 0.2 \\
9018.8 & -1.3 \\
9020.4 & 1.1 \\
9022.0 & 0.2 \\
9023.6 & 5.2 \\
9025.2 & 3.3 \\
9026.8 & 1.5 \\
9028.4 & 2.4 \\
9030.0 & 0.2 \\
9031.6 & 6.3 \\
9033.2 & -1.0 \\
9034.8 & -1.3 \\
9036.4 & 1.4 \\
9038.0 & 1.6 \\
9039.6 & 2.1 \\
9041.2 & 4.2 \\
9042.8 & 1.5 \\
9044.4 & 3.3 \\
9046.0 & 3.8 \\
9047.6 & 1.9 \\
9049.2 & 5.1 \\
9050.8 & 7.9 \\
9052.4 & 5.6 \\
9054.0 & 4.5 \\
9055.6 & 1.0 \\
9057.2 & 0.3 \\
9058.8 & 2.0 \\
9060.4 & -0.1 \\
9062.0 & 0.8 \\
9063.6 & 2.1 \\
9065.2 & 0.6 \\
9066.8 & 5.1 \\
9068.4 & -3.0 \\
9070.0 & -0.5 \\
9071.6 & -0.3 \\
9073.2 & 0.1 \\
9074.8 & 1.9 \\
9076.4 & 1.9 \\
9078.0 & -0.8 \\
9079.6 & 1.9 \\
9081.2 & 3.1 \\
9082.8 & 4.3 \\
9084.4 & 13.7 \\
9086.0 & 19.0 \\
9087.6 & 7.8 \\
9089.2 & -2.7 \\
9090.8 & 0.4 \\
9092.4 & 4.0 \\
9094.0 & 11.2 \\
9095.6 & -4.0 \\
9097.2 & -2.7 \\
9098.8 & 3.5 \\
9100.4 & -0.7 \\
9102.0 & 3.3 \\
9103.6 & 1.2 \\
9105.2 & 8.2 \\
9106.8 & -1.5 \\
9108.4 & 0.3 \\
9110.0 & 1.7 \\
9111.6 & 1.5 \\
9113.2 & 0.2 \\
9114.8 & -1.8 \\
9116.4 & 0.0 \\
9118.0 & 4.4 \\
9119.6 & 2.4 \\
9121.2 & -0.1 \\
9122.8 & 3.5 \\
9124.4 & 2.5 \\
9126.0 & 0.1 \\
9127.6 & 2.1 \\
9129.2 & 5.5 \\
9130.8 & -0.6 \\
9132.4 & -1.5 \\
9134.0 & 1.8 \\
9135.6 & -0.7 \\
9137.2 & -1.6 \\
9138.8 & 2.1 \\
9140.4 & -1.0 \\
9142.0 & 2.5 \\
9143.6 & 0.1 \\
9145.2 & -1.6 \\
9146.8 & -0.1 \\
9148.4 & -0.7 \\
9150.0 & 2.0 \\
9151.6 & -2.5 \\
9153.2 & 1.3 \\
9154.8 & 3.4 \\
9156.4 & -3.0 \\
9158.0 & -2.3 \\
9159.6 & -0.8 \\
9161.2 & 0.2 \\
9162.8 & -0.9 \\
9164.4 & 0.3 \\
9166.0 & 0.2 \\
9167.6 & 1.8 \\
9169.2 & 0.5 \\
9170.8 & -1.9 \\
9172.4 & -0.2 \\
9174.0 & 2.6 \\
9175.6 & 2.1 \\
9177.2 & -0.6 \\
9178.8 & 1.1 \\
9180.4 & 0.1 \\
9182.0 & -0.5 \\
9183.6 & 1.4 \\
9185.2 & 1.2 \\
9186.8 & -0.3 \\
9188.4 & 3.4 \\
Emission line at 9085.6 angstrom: H-beta 4861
